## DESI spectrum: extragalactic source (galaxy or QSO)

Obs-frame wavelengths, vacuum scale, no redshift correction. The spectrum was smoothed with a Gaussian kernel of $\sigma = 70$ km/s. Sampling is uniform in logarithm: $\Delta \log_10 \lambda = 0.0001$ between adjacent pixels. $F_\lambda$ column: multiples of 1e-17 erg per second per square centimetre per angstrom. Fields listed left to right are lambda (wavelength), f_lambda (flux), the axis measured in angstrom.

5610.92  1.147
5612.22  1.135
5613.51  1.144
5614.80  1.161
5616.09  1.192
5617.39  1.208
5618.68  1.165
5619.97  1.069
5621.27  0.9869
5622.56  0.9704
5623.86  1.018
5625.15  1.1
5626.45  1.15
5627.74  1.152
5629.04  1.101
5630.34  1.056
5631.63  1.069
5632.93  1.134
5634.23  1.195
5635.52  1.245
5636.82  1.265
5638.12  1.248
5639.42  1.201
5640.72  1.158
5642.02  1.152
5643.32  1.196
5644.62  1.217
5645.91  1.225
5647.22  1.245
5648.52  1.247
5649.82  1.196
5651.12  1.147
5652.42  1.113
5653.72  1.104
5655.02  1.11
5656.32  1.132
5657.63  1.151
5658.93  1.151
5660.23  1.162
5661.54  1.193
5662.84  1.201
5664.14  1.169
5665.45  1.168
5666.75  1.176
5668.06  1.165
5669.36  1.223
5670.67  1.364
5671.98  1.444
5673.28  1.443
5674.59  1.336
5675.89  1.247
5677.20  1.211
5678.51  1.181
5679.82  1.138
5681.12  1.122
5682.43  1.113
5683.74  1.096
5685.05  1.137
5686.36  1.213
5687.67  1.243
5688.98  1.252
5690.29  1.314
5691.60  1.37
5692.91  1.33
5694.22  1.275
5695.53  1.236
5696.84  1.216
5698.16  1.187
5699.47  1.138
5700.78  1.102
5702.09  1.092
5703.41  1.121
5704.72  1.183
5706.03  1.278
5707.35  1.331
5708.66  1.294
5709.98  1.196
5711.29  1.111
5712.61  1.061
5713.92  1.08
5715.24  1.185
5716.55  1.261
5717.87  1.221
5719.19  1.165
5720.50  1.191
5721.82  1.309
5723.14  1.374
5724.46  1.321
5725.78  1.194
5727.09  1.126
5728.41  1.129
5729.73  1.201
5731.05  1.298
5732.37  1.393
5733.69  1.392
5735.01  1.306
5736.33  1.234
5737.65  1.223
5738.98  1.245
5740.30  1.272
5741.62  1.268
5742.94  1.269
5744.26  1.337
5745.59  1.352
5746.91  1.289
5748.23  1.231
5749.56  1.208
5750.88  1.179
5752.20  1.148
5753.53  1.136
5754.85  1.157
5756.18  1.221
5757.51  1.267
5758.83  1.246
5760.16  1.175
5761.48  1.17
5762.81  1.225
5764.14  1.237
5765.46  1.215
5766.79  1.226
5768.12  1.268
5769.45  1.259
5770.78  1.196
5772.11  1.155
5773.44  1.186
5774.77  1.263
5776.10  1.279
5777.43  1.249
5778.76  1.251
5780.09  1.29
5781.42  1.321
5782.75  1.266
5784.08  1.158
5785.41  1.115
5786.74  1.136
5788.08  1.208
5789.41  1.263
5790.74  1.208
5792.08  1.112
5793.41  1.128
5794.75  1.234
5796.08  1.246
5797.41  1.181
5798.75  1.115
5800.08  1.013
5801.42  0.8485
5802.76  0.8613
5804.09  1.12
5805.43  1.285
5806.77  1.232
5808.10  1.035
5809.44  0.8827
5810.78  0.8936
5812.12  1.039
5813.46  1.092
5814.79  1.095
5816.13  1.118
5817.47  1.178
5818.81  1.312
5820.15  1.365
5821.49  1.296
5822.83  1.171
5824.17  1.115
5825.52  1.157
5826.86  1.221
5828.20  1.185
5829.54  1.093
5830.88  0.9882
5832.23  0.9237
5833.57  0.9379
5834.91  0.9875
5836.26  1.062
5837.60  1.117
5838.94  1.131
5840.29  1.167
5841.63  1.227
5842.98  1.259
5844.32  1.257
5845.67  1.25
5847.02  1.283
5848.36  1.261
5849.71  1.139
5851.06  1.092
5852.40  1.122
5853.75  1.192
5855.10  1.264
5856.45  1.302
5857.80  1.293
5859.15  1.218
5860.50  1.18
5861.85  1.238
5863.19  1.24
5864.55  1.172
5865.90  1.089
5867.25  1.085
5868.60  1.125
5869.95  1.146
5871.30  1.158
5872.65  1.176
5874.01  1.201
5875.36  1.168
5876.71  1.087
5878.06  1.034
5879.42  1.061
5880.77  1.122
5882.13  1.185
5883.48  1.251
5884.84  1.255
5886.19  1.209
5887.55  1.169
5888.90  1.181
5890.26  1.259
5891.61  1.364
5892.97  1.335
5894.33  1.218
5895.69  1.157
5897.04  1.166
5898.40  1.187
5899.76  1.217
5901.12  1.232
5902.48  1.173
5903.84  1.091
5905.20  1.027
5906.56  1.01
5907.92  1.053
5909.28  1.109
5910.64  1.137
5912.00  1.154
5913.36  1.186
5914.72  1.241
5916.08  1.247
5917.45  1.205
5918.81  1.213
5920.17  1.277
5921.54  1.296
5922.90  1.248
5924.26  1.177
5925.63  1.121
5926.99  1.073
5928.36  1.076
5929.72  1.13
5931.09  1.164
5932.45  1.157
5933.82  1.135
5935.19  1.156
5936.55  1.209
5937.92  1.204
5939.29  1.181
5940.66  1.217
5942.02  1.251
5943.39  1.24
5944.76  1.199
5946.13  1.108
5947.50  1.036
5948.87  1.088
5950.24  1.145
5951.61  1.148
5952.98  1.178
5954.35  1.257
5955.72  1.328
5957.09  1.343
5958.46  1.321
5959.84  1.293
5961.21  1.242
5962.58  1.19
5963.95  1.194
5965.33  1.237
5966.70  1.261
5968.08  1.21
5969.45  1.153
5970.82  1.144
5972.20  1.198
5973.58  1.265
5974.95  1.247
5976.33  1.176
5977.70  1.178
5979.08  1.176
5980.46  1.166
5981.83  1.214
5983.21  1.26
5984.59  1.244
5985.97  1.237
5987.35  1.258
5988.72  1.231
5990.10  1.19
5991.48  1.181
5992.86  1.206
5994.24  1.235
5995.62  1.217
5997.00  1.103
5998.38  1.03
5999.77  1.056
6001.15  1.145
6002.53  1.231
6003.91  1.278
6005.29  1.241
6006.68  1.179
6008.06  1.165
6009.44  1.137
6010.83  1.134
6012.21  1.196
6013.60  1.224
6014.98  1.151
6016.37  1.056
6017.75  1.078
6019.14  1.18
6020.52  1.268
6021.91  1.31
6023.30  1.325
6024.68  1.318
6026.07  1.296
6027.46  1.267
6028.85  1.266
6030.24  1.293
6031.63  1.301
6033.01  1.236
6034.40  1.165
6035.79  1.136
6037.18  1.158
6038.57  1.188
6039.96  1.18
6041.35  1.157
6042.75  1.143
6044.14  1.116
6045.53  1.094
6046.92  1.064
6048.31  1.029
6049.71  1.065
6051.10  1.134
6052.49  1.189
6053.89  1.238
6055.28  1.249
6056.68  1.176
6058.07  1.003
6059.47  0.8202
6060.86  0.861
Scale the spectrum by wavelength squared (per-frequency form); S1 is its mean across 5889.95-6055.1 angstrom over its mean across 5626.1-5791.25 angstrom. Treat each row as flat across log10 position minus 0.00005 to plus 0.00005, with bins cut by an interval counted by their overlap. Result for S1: 1.1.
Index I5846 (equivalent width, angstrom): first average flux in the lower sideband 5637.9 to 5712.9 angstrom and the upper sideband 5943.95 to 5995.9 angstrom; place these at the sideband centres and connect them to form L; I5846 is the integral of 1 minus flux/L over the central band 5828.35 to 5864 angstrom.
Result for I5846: 1.3 angstrom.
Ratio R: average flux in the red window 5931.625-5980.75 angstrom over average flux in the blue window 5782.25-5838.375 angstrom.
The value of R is 1.07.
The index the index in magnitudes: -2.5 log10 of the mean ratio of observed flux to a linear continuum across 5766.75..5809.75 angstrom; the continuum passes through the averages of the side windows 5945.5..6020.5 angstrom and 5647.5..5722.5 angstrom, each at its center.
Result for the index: 0.03 mag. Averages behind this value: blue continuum 1.2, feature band 1.17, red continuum 1.19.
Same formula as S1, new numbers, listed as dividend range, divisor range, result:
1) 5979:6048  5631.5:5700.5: 1.11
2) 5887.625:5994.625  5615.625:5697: 1.11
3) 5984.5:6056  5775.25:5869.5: 1.10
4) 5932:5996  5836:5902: 1.05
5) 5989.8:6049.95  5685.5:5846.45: 1.08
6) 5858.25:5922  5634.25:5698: 1.05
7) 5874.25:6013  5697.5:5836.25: 1.06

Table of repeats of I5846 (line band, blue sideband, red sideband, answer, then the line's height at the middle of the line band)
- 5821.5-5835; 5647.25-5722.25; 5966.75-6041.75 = 1.2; 1.2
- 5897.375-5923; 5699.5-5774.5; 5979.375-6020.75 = 0.5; 1.2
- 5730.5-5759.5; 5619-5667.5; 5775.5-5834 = -2.8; 1.15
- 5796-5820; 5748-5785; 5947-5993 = 2.6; 1.22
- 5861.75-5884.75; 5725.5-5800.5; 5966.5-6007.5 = 1.1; 1.21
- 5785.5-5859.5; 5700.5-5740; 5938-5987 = 4.5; 1.22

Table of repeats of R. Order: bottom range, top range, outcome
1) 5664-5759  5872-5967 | 0.96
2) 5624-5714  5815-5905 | 0.98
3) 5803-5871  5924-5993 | 1.04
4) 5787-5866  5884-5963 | 1.04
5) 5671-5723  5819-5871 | 0.96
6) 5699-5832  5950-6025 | 1.01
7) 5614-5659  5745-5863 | 1.02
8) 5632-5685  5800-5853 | 0.94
